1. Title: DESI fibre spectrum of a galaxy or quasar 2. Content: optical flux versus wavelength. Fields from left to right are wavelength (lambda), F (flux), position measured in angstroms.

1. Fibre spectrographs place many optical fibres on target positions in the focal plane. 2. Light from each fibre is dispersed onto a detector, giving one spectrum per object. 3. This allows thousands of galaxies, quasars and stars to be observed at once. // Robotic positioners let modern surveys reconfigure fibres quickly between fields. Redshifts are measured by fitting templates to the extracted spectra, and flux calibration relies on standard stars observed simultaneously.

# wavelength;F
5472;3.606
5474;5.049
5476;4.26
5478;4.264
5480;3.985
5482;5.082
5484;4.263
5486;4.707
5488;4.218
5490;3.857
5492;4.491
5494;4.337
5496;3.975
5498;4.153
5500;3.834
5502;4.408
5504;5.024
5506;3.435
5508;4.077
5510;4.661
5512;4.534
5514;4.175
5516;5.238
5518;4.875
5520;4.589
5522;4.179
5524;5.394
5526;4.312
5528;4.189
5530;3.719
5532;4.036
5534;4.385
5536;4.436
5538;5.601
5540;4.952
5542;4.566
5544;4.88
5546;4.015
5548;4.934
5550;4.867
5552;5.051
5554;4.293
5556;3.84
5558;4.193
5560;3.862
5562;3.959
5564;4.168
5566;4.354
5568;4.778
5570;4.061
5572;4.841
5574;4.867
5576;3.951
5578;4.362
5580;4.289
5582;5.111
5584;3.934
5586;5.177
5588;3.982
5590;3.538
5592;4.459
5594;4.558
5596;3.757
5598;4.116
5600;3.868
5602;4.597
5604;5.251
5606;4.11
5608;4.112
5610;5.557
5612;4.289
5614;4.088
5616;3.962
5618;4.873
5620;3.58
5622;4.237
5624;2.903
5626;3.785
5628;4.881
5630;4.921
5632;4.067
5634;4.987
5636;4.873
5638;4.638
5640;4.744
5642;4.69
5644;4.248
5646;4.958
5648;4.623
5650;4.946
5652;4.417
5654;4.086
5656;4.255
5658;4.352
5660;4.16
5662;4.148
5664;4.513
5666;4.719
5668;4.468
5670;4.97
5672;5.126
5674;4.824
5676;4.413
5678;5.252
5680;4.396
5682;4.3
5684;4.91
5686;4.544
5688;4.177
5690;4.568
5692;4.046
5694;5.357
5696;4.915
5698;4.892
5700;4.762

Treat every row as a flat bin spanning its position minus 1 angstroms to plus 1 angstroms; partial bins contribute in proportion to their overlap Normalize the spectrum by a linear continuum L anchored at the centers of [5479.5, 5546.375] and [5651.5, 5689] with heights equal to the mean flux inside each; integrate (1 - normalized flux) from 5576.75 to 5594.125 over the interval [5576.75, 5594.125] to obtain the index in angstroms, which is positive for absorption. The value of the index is 0.4 angstroms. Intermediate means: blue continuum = 4.44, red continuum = 4.53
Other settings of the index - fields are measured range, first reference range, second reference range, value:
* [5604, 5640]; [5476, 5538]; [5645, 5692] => 1.0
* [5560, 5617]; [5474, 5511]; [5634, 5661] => 1.4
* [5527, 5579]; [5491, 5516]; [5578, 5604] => -1.4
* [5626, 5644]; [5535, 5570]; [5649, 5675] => -0.5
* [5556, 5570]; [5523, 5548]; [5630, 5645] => 1.2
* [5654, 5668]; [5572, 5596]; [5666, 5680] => 1.2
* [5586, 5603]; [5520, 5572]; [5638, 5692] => 1.2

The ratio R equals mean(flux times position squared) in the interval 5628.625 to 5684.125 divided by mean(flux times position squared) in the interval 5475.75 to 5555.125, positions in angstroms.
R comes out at 1.09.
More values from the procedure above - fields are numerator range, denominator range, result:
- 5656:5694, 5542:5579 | 1.08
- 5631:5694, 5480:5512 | 1.13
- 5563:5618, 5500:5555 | 0.99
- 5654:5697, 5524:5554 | 1.05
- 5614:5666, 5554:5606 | 1.04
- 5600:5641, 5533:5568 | 1.00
